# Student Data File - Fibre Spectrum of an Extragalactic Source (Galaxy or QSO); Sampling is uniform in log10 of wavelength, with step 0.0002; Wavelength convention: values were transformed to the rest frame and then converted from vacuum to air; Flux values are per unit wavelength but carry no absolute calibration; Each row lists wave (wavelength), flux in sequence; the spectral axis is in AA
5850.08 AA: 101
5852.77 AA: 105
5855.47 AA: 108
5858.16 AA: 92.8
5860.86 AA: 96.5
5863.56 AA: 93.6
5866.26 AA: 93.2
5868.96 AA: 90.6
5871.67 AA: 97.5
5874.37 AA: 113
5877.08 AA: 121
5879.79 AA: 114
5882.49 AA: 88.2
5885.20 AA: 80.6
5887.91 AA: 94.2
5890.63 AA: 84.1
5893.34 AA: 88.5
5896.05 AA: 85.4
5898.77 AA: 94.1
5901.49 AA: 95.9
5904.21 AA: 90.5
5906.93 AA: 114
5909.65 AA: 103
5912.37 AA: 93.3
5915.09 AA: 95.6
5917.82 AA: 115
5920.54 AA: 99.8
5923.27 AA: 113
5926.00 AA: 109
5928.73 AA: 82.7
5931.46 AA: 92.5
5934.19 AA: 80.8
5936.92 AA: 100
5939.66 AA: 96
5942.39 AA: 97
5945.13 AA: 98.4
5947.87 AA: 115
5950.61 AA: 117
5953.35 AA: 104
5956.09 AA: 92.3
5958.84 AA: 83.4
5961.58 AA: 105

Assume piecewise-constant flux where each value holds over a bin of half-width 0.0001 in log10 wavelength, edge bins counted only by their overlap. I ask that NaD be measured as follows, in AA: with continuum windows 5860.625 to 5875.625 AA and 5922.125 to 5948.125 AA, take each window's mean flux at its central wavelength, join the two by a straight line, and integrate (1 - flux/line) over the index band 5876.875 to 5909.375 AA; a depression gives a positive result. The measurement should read 0.7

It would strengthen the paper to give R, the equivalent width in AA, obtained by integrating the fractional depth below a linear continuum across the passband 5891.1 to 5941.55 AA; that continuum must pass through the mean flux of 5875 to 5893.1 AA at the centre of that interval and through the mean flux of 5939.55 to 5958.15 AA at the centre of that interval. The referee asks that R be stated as 1.5 AA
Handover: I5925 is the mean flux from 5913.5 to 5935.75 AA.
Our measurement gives 98.5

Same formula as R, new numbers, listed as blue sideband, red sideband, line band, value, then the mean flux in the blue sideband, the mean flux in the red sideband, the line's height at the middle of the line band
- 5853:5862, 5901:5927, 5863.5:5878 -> -0.1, 99.9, 103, 101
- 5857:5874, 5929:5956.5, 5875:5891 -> -0.4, 95.1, 98.9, 96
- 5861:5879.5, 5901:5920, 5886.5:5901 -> 1.7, 102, 101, 102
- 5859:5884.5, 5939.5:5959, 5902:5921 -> -0.1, 100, 102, 101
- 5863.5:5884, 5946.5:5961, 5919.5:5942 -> 1.2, 102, 102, 102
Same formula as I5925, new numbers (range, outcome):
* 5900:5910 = 101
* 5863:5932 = 97.9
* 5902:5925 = 103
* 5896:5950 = 99.1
